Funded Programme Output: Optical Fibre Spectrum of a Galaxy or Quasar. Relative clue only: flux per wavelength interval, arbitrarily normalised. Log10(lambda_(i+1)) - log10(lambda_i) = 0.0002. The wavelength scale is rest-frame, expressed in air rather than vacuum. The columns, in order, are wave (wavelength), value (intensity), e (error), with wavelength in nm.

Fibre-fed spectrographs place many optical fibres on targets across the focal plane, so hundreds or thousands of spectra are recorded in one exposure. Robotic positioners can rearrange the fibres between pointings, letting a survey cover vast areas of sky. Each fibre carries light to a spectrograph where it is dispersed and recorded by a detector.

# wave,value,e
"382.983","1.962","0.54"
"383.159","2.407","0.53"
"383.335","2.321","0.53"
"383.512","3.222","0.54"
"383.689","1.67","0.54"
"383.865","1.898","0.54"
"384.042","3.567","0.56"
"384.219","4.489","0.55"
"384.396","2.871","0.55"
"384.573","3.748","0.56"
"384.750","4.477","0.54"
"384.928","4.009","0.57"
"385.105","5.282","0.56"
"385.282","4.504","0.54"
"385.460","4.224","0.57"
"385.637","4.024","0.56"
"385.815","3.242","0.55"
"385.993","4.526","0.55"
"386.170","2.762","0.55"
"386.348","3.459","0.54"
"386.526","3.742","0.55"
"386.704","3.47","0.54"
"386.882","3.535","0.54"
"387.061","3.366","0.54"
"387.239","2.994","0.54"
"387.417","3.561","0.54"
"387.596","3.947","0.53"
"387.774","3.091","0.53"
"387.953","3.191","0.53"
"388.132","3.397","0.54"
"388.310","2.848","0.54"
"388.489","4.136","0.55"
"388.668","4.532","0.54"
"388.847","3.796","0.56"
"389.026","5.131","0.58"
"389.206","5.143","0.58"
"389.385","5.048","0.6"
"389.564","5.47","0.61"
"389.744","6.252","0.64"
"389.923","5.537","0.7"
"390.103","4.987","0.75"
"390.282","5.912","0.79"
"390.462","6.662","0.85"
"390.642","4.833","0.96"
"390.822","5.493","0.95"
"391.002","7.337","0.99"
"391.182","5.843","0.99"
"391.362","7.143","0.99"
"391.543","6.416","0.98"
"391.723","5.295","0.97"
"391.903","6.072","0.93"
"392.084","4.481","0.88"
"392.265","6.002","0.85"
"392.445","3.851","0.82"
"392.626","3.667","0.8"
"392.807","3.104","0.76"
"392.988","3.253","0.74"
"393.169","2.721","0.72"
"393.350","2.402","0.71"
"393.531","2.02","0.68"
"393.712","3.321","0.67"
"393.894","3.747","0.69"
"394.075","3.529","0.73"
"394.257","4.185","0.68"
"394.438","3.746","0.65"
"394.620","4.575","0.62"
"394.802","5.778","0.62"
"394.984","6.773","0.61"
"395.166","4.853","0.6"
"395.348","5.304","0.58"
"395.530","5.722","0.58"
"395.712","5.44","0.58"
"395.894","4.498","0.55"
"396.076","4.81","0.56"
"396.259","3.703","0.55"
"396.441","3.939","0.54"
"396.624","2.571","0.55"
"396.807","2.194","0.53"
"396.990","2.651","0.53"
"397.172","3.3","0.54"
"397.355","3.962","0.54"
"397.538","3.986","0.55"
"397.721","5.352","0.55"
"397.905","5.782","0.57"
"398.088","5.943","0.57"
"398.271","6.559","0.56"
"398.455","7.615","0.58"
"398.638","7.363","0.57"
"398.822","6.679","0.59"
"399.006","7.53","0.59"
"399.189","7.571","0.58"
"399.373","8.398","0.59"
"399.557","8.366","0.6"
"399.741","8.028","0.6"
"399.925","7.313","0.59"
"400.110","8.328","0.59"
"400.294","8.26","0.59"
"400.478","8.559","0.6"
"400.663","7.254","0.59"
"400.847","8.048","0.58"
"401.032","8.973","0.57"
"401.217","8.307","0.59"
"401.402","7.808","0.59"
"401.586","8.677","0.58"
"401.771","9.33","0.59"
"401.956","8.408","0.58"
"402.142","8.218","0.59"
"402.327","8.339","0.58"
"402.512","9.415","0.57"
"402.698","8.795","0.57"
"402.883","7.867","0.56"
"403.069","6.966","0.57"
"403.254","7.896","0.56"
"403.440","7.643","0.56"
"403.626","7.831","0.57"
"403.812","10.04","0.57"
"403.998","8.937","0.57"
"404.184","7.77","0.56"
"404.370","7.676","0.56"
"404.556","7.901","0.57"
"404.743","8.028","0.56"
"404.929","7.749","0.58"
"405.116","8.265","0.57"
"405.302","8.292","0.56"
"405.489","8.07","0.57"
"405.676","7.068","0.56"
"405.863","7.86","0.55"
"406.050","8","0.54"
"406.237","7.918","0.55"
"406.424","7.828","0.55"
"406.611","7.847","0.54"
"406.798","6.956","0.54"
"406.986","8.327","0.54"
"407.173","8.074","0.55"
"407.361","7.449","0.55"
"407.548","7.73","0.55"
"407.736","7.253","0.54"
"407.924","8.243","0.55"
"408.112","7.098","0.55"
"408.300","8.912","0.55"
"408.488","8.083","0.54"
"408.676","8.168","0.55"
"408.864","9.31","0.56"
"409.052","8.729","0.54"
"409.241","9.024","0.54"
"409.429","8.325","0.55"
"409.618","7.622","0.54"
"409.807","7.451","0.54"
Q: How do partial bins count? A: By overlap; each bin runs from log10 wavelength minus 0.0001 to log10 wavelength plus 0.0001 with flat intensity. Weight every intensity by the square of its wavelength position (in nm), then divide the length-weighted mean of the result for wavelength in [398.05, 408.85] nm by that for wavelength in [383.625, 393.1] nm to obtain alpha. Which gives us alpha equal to 2.0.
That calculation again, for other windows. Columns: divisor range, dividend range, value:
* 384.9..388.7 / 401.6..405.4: 2.43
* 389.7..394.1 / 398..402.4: 1.72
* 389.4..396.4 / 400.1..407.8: 1.76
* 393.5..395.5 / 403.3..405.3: 1.93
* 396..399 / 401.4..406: 1.74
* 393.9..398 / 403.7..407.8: 1.91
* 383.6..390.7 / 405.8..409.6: 2.18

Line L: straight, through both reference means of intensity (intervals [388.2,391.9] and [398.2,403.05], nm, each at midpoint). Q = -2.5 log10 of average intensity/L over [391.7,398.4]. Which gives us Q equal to 0.47 mag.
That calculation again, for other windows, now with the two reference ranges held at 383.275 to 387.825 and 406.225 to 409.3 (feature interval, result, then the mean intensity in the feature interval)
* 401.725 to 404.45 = -0.174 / 8.33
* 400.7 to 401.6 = -0.227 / 8.27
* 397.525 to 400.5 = -0.147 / 7.21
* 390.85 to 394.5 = 0.116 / 4.43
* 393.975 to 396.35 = 0.139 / 4.84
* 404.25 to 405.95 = -0.052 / 7.88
